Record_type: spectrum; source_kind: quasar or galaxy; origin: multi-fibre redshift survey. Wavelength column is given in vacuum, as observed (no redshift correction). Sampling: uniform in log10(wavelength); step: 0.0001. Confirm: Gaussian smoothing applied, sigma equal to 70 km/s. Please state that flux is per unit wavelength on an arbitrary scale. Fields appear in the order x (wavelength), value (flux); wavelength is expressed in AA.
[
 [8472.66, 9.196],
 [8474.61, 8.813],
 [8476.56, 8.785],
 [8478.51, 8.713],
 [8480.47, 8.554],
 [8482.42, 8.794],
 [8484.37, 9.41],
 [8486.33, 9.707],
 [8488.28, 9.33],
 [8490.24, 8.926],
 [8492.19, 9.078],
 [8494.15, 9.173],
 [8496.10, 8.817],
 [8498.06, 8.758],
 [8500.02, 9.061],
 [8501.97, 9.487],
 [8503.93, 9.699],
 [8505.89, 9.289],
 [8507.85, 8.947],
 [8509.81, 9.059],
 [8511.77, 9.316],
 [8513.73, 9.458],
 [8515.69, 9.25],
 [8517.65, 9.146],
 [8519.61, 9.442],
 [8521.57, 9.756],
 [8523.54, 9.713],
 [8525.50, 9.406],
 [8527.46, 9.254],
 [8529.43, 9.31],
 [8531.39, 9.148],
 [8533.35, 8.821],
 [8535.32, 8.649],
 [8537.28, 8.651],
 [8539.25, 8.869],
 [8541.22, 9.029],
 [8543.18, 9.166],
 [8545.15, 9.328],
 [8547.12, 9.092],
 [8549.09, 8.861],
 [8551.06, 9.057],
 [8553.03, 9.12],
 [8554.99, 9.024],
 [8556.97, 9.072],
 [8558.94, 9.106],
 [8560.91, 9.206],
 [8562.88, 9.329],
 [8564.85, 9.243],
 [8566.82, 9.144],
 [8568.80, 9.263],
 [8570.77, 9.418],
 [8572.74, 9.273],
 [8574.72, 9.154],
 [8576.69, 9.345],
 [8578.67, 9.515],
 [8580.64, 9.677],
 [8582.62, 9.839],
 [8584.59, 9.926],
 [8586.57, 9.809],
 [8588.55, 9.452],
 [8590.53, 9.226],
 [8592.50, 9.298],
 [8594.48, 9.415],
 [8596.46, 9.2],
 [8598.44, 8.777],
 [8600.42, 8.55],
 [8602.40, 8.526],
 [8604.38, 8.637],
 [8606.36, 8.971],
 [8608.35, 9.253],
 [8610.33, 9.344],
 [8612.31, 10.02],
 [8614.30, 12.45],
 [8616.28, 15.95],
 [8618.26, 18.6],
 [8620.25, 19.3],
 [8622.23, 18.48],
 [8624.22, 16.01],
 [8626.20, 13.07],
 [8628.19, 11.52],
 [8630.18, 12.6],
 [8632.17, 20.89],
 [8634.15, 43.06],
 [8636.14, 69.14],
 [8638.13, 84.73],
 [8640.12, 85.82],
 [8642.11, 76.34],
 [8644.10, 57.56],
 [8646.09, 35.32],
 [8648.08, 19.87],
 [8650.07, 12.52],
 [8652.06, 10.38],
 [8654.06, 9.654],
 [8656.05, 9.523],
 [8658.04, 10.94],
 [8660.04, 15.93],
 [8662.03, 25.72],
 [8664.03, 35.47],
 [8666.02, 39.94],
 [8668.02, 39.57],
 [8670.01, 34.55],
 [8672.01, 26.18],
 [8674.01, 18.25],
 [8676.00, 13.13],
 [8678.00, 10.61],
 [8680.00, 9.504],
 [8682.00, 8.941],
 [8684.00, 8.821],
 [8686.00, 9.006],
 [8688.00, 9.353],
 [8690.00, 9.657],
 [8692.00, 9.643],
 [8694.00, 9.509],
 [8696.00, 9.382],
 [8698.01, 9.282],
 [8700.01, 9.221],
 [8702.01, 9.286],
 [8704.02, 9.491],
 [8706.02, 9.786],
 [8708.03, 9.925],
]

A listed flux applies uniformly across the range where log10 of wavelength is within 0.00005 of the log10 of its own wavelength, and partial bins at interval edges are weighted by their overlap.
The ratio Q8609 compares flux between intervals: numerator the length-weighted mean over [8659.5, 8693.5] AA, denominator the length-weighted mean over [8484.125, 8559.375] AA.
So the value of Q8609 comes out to 2.1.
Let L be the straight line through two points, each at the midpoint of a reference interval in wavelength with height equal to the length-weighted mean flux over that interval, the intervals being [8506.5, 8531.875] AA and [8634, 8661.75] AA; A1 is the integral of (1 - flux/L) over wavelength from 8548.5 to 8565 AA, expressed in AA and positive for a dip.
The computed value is 8.0 AA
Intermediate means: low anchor 9.33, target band 9.11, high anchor 38.1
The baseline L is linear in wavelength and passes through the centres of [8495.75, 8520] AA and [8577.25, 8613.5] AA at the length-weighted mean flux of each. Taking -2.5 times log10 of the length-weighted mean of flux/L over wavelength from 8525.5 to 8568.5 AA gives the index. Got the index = 0.02 mag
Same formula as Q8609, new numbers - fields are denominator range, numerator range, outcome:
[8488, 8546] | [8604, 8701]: 2.44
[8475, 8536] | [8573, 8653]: 2.28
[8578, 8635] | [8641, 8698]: 1.64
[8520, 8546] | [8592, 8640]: 2.22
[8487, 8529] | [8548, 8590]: 1.01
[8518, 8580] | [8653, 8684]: 2.19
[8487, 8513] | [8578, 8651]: 2.40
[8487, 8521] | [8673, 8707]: 1.11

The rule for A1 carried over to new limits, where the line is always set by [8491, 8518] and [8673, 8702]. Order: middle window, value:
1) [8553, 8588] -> 0.8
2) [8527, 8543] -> 0.7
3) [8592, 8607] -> 1.3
